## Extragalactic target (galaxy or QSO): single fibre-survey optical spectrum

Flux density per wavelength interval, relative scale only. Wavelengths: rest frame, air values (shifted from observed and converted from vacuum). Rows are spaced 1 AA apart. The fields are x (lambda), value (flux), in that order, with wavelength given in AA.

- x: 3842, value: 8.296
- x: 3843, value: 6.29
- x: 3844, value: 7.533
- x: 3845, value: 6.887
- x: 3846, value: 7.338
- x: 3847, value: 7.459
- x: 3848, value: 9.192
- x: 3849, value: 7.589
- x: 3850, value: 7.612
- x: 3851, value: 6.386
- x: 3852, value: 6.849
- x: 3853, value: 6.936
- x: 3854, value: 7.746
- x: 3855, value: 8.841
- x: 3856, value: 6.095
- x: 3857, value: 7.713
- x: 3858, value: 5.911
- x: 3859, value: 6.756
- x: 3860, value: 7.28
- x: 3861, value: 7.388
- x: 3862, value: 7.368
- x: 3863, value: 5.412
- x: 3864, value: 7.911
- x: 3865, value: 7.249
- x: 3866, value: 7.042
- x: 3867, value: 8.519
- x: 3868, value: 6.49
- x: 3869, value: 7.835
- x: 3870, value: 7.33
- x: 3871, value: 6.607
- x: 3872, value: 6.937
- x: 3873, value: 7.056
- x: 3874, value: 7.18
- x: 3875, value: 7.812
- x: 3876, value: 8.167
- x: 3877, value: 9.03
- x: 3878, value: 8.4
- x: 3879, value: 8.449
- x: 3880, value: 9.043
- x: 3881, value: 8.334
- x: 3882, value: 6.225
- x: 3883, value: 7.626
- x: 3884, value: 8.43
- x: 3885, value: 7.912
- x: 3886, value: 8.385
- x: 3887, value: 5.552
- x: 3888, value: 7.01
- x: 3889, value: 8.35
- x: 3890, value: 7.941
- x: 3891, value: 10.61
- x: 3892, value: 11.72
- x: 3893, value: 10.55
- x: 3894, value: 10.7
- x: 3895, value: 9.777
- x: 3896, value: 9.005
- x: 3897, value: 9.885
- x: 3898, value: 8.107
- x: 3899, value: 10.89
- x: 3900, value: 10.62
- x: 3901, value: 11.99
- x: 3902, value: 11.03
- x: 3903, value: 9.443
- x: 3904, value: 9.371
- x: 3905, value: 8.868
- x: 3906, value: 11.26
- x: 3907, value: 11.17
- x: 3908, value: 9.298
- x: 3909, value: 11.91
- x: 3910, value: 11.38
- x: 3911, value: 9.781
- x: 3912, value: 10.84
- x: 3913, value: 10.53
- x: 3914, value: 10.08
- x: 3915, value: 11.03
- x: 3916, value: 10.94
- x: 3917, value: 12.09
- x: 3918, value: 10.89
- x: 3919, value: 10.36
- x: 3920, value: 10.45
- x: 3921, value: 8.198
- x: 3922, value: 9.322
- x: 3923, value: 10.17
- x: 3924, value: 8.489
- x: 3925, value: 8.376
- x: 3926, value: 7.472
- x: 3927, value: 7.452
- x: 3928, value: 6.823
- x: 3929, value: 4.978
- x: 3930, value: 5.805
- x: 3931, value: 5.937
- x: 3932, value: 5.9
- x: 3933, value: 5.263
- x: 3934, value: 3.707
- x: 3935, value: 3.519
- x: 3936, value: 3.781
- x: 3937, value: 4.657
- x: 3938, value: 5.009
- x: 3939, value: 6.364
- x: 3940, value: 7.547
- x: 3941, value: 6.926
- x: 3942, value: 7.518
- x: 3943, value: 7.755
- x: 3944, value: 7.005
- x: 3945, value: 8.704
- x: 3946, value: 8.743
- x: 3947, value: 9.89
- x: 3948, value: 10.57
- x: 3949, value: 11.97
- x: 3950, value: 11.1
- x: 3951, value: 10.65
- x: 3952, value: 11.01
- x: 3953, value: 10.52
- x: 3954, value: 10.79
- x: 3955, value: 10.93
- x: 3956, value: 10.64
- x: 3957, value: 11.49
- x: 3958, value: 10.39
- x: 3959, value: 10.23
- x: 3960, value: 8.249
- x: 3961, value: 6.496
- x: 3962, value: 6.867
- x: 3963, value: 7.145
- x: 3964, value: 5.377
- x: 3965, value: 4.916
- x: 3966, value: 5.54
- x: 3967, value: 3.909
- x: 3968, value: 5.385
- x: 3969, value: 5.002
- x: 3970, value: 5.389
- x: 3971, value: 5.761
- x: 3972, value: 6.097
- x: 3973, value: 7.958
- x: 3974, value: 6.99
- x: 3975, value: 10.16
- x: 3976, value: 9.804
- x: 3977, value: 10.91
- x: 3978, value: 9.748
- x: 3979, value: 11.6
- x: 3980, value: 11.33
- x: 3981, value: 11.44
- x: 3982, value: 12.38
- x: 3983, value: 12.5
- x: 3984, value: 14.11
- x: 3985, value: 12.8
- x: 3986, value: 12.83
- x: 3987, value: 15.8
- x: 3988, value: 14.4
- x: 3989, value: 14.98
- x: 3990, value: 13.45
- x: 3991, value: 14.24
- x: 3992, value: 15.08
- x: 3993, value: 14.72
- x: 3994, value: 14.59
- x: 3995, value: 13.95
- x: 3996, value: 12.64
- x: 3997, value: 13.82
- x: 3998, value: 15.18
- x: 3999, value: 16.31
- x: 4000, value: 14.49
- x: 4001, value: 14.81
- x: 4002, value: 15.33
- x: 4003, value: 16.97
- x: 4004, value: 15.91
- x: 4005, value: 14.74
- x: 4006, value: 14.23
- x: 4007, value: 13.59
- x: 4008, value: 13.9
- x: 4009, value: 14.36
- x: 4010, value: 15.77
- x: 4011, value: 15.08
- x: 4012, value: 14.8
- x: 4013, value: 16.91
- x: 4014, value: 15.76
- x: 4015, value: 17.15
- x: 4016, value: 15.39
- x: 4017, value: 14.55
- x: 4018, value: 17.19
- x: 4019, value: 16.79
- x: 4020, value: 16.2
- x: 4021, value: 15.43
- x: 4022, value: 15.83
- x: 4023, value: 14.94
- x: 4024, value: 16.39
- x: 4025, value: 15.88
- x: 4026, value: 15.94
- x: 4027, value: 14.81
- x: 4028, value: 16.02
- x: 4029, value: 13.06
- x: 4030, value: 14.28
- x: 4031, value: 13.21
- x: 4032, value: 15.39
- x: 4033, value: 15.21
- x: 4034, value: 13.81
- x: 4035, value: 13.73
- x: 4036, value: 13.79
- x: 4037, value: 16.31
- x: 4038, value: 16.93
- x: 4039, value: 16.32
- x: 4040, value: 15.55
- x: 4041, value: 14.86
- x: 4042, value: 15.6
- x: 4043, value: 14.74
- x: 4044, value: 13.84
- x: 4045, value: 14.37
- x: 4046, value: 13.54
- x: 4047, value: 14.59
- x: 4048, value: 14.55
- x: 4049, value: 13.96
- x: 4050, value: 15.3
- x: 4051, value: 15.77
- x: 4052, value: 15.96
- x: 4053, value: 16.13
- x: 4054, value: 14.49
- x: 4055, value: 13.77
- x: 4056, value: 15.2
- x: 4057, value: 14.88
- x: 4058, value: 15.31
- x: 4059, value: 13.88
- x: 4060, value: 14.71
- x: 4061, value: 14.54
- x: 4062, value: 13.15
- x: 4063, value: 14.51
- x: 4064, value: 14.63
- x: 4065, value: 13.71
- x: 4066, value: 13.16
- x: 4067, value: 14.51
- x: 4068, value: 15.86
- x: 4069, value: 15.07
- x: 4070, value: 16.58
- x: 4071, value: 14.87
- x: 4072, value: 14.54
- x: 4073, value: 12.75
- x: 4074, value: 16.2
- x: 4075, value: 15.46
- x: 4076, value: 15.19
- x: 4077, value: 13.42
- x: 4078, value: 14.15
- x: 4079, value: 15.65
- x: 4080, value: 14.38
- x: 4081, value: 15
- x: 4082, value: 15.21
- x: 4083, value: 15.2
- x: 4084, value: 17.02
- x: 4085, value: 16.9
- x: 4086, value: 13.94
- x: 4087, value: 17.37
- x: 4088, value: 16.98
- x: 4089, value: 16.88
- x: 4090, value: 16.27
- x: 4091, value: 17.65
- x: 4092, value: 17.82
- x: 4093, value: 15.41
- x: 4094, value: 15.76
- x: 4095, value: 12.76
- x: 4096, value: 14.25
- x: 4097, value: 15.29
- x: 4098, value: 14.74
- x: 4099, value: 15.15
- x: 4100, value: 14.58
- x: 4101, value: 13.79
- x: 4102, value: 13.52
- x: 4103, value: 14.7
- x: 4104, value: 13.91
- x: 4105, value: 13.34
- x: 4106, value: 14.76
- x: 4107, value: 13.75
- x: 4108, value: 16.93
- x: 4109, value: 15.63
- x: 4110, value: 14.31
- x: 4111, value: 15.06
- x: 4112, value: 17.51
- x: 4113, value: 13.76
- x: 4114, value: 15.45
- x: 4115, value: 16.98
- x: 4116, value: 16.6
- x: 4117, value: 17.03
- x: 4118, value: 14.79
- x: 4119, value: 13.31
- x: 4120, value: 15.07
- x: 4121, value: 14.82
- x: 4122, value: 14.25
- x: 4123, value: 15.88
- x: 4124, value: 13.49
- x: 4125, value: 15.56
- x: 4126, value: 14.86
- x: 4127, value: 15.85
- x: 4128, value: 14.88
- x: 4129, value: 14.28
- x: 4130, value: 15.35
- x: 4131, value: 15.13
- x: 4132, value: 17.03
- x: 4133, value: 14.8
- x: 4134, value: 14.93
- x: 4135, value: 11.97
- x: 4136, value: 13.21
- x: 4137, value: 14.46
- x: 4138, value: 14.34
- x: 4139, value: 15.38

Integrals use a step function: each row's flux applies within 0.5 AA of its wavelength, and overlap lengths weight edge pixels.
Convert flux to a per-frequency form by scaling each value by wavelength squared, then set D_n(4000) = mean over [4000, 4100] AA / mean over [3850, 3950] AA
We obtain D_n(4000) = 1.97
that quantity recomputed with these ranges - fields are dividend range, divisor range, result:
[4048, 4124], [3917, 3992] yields 1.81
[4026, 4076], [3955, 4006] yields 1.37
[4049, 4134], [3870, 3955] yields 1.90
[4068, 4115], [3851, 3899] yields 2.14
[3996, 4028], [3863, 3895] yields 2.04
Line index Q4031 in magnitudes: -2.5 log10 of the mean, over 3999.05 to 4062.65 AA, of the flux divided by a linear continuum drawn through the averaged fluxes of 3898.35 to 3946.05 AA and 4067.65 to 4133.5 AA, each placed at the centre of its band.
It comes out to -0.20 mag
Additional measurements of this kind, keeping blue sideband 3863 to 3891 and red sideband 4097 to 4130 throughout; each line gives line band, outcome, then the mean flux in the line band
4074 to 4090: -0.115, 15.6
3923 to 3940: 0.474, 6.02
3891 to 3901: -0.235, 10.3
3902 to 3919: -0.210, 10.6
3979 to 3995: -0.222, 13.6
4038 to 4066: -0.132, 14.7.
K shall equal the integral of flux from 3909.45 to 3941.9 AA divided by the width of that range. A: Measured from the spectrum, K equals 7.94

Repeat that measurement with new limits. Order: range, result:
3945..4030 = 12.3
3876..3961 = 8.9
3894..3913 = 10.3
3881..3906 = 9.19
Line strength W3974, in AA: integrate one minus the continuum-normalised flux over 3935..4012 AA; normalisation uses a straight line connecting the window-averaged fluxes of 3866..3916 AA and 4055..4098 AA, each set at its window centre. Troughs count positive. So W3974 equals 7.9 AA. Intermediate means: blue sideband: 9.07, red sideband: 15.1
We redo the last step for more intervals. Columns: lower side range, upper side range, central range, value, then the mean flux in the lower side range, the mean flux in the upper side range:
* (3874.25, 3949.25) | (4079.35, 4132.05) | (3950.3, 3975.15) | 5.8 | 8.64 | 15.3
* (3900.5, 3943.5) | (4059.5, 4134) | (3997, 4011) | -4.2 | 8.46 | 15.1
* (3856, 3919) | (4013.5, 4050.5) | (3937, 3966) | 7.5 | 8.84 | 15.2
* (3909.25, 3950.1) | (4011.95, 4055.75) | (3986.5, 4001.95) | -2.5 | 8.22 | 15.2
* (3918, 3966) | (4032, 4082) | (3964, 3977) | 4.3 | 7.99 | 14.8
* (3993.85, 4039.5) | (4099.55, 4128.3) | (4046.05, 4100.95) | 0.0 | 15.2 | 15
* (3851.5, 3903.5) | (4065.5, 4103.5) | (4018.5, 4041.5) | -3.3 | 8.18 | 15.2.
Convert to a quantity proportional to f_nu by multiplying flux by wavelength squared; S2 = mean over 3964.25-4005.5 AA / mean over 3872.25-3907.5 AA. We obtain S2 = 1.35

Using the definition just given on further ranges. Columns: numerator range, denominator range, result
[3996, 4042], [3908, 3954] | 1.87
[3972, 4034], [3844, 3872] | 2.10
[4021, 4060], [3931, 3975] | 2.07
